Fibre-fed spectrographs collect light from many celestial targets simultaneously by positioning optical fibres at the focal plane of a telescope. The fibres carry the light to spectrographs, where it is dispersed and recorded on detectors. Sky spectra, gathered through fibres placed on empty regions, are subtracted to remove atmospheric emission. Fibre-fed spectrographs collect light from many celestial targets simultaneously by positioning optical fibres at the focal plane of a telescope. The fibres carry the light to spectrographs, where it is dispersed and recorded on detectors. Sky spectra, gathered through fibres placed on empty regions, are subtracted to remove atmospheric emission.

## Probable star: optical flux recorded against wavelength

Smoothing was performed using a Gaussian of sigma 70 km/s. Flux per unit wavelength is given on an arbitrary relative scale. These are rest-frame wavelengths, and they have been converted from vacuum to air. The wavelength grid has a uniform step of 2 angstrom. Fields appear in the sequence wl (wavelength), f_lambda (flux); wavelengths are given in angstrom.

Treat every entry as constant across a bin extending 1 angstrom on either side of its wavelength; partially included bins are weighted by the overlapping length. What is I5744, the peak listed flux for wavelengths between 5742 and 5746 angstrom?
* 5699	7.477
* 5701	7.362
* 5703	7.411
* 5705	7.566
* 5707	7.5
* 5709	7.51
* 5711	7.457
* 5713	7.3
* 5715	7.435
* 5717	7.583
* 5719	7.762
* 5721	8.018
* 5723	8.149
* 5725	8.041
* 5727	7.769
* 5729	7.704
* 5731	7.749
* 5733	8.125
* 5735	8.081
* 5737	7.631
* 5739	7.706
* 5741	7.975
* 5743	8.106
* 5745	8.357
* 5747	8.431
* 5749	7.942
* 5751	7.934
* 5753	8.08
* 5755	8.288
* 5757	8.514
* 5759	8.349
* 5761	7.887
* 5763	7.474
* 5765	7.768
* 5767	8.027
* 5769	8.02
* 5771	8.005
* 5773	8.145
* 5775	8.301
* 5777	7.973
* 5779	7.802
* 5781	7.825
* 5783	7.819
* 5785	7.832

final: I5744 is 8.357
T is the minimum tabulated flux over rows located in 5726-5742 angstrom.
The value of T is 7.631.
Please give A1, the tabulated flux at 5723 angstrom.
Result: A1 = 8.149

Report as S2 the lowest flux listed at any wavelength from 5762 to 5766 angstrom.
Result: 7.474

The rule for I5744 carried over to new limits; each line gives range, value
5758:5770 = 8.349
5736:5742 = 7.975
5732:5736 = 8.125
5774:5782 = 8.301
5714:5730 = 8.149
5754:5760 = 8.514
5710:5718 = 7.583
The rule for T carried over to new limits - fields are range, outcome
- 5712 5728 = 7.3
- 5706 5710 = 7.5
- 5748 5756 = 7.934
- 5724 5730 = 7.704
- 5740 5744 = 7.975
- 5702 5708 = 7.411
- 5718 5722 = 7.762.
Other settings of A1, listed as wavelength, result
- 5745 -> 8.357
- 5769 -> 8.02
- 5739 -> 7.706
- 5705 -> 7.566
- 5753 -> 8.08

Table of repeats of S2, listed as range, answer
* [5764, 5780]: 7.768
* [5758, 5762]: 7.887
